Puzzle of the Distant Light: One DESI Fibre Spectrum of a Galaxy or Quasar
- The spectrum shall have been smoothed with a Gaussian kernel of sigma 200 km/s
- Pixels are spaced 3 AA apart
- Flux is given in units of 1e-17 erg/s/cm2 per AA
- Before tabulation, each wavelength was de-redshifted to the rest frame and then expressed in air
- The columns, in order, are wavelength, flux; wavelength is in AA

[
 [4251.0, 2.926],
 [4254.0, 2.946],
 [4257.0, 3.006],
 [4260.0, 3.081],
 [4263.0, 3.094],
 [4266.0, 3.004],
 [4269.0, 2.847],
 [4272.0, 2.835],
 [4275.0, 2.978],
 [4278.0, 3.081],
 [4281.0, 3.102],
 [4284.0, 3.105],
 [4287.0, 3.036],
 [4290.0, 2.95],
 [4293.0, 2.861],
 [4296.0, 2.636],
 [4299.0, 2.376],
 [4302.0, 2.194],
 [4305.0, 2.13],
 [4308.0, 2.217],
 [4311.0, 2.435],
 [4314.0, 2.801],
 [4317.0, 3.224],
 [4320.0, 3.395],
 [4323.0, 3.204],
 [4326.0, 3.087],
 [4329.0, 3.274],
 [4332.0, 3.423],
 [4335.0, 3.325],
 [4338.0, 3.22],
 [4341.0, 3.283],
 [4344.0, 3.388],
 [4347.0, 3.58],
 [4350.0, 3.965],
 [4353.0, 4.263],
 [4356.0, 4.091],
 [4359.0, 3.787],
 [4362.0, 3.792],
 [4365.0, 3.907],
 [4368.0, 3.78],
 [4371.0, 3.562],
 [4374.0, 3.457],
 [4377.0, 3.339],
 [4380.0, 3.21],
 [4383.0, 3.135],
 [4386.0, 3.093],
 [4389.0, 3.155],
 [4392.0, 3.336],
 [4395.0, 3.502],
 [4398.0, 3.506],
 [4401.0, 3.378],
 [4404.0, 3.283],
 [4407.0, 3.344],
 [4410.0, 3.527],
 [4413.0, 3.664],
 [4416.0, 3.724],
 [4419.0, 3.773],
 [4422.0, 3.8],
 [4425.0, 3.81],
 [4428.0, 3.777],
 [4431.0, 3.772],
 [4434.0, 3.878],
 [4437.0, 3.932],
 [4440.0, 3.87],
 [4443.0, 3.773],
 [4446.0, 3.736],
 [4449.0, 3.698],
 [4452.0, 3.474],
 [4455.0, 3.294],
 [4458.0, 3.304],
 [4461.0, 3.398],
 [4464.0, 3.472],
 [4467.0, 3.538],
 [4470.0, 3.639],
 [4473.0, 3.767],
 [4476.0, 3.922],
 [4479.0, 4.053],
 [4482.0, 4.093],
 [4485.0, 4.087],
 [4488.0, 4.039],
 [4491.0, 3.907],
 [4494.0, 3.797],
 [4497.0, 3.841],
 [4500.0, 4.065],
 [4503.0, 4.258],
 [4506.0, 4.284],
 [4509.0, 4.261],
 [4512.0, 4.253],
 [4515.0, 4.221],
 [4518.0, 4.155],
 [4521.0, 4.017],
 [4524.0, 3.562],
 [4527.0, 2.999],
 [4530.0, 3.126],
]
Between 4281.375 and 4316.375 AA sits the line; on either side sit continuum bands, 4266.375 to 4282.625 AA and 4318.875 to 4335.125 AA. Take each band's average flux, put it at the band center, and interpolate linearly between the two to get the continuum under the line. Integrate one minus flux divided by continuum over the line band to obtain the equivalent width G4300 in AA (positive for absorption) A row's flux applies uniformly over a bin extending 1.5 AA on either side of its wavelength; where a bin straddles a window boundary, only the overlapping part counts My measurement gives 5.2 AA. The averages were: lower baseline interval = 2.97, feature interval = 2.64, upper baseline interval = 3.28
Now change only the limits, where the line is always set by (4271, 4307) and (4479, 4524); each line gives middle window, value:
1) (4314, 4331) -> -1.3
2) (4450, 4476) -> 2.2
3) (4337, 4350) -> -1.4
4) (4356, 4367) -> -2.2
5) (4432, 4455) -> -0.1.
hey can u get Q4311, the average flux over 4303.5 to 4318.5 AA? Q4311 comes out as 2.56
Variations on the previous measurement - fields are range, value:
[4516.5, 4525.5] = 3.91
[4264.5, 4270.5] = 2.93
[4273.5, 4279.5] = 3.03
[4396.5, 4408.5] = 3.38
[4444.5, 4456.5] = 3.55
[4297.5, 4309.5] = 2.23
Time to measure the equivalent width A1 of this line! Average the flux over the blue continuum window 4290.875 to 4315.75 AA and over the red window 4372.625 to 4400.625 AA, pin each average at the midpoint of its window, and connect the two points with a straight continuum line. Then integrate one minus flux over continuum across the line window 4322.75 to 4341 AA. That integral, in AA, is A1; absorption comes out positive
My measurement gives -3.3 AA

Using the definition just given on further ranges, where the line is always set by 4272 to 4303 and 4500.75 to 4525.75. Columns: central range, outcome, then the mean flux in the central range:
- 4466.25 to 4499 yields 0.4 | 3.89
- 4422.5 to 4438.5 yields -0.8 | 3.83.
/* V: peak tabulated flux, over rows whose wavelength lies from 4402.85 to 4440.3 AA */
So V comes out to 3.932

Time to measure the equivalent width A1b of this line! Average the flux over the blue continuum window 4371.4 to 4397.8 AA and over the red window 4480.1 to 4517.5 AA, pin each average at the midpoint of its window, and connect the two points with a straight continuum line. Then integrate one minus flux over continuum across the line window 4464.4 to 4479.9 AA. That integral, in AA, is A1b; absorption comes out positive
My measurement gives 0.6 AA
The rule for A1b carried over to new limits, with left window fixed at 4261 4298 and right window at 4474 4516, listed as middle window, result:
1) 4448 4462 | 1.6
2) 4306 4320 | 1.8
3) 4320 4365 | -3.7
